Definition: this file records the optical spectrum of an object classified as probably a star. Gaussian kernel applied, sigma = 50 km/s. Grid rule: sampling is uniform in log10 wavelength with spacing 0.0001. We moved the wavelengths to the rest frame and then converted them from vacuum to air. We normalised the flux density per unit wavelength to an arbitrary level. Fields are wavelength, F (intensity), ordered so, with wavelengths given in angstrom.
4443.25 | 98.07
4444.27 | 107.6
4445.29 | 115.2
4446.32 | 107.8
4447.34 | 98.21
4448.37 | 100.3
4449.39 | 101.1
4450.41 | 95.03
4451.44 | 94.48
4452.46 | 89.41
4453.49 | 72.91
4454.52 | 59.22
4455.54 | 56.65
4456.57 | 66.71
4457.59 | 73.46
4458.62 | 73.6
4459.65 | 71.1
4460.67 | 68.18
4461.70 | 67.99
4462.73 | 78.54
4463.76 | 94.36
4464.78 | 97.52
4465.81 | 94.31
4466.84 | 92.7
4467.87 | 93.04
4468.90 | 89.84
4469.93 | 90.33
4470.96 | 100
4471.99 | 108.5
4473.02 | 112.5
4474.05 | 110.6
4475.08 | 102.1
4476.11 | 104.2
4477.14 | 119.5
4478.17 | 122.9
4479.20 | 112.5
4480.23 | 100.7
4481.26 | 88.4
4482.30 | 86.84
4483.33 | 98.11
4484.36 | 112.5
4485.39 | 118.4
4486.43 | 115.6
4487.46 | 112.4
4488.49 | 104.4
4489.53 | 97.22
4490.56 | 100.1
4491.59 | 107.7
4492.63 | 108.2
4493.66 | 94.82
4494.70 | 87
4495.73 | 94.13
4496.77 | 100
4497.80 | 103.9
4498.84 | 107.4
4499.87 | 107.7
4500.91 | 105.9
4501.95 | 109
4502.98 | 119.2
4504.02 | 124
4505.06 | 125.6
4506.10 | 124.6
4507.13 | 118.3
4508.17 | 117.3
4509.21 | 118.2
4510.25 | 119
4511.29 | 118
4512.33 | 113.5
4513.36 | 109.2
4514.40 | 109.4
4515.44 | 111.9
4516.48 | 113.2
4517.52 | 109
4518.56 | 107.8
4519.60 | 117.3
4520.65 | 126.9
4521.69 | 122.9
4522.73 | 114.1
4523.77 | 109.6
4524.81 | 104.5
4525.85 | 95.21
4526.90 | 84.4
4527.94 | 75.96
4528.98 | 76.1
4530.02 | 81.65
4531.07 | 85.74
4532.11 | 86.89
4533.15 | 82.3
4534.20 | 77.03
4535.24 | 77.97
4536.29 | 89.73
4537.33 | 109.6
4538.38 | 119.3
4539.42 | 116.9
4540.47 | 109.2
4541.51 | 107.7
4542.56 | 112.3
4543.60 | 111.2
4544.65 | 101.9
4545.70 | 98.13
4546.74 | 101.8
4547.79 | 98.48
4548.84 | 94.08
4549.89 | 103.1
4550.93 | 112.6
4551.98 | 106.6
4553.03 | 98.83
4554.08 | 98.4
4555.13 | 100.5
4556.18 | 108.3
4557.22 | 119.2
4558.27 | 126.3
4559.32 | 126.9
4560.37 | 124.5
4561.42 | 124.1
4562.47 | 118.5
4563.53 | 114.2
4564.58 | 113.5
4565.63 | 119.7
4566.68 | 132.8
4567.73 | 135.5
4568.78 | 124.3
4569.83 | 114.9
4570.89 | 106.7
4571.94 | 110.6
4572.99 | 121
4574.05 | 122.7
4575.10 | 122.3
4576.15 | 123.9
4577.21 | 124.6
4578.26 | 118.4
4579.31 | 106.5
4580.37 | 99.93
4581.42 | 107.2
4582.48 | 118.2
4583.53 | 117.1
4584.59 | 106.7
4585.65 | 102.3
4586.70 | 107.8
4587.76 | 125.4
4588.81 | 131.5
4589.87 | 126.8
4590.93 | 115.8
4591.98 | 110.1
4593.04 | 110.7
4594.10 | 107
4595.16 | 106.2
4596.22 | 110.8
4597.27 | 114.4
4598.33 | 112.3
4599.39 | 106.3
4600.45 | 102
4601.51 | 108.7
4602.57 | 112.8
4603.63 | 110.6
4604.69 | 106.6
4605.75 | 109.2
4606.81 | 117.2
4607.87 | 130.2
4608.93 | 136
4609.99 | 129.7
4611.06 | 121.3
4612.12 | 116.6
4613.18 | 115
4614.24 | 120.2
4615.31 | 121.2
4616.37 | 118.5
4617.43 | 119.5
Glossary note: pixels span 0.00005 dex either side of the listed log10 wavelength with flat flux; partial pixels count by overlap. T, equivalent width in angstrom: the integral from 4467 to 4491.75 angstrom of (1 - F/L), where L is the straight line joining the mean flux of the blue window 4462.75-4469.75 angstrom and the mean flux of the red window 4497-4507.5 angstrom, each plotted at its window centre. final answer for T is -1.0 angstrom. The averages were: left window 92.4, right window 114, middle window 104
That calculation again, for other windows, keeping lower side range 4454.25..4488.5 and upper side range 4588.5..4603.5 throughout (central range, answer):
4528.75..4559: 1.1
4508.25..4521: -1.8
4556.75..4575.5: -2.3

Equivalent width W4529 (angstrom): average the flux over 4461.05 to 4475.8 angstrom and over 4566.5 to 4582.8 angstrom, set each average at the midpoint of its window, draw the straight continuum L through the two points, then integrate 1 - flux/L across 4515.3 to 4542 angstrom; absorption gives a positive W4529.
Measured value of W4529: 1.9 angstrom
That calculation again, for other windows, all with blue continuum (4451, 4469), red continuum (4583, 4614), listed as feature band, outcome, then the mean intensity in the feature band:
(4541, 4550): -0.2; 103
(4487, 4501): -2.2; 102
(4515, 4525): -2.0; 114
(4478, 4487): -2.2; 106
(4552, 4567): -1.5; 116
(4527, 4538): 1.5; 84.8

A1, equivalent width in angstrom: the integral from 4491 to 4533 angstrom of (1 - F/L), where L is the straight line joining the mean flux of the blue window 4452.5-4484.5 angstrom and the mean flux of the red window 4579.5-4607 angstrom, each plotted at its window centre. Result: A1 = -3.7 angstrom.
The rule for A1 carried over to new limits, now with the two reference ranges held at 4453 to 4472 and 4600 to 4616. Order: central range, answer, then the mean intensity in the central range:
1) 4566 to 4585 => -1.5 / 117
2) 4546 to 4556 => 0.1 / 102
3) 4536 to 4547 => -0.8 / 108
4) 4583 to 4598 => -0.1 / 114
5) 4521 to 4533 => 0.3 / 94.4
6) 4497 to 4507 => -2.6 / 114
